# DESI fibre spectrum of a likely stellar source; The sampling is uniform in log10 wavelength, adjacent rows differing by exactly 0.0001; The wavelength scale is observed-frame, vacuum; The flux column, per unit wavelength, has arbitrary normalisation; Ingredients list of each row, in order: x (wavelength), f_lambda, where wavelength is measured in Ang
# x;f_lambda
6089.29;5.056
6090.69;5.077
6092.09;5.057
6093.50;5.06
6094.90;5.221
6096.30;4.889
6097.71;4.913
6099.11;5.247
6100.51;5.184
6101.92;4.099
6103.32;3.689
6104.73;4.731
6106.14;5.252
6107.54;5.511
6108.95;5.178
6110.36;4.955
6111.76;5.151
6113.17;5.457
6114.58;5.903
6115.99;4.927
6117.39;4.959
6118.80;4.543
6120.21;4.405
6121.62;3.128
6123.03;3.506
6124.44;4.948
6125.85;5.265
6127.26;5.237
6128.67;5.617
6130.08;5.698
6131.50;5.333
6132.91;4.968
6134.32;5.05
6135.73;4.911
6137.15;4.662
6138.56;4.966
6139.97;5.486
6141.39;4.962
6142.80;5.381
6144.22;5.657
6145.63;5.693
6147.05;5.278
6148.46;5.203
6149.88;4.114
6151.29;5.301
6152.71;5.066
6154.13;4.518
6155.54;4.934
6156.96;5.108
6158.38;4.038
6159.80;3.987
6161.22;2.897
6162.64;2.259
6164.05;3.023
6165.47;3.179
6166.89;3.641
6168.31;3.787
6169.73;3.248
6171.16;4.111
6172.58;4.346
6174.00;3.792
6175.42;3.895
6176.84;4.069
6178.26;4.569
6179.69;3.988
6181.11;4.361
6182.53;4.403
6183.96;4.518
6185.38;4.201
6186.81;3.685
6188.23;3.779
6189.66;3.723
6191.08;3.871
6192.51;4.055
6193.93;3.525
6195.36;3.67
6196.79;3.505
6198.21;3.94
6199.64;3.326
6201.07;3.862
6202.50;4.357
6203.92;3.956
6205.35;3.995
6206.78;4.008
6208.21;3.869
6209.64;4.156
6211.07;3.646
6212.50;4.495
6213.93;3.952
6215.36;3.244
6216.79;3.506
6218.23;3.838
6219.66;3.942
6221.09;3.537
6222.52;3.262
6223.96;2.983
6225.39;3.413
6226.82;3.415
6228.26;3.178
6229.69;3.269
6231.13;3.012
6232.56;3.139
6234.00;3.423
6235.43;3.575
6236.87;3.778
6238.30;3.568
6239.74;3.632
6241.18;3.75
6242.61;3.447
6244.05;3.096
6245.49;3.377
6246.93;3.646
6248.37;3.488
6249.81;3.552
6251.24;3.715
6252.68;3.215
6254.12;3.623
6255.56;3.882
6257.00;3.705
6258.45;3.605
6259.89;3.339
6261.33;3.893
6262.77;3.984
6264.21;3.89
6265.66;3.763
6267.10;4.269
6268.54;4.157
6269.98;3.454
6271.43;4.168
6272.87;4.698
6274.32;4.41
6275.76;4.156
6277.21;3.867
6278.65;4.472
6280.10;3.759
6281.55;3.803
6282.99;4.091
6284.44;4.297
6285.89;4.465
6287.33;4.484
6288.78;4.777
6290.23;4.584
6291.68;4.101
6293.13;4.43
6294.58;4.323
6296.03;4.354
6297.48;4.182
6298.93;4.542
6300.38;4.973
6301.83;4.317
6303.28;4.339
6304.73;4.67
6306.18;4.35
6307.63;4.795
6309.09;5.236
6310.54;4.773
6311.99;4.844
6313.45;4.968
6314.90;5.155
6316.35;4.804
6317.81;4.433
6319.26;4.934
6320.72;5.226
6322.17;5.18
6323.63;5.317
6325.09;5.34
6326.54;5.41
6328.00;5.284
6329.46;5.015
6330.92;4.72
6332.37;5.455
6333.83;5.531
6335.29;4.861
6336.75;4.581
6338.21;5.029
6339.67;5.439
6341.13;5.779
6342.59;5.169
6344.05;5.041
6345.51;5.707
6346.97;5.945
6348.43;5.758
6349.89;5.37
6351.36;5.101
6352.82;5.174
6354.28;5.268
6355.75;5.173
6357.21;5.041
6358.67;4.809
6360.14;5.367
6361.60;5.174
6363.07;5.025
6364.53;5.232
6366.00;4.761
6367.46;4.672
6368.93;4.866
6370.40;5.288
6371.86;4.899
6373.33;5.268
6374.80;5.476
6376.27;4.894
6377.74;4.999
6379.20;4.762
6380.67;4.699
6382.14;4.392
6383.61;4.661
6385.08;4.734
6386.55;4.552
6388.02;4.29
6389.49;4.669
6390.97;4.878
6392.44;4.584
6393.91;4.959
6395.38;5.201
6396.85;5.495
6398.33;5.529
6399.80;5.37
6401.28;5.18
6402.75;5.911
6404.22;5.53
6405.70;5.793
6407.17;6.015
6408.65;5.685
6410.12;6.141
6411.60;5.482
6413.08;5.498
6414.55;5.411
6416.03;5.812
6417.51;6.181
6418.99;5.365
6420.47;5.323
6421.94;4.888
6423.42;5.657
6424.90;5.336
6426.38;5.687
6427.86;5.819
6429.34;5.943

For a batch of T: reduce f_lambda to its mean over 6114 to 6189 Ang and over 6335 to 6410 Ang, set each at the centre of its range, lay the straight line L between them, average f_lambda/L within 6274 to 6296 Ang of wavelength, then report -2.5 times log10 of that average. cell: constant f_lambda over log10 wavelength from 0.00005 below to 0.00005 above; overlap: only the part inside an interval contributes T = 0.15 mag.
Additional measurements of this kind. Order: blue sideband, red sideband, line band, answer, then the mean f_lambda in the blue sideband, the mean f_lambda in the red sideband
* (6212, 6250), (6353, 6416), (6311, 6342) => -0.13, 3.49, 5.14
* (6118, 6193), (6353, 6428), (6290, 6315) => 0.07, 4.42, 5.21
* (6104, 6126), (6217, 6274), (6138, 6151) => -0.14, 4.85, 3.61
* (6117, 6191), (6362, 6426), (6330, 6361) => -0.04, 4.44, 5.2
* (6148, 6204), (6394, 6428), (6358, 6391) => 0.09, 3.99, 5.56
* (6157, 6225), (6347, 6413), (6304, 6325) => -0.05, 3.8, 5.15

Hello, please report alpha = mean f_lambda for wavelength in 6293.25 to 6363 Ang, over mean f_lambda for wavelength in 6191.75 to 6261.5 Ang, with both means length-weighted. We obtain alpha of 1.4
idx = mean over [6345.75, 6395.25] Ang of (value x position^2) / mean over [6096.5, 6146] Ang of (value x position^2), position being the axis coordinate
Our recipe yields 1.1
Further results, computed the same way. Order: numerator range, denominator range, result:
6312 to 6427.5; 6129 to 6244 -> 1.36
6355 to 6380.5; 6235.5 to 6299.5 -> 1.32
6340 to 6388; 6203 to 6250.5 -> 1.48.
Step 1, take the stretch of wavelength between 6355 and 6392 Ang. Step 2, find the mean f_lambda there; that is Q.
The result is 4.9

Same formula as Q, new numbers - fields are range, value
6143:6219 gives 4.07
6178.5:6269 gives 3.72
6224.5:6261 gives 3.48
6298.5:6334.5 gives 4.95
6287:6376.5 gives 4.99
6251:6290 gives 4.01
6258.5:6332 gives 4.49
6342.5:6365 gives 5.28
